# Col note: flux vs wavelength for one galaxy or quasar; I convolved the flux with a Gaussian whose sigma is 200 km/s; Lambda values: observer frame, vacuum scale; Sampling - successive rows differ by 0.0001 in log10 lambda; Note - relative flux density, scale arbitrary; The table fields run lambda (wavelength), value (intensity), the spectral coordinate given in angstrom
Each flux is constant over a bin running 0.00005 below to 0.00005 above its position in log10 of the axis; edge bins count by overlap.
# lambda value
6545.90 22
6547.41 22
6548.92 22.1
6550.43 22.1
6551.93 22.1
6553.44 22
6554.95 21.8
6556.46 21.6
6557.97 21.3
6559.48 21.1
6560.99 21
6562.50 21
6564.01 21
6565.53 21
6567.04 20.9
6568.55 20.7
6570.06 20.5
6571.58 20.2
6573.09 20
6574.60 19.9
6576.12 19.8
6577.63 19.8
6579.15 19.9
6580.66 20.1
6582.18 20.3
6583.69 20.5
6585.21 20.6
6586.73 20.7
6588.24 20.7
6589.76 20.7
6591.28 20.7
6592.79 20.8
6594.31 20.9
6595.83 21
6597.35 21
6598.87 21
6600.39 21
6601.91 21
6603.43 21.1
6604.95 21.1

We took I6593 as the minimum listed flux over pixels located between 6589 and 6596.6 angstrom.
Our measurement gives 20.7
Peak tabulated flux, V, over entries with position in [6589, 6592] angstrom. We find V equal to 20.7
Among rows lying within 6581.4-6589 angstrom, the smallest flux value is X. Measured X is 20.3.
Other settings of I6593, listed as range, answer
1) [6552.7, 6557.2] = 21.6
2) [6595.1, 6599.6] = 21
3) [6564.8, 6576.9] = 19.8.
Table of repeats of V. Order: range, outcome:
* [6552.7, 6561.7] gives 22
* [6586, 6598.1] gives 21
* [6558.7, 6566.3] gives 21.1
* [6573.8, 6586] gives 20.6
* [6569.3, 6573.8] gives 20.5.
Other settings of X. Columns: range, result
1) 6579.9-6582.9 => 20.1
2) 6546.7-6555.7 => 21.8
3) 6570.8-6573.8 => 20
